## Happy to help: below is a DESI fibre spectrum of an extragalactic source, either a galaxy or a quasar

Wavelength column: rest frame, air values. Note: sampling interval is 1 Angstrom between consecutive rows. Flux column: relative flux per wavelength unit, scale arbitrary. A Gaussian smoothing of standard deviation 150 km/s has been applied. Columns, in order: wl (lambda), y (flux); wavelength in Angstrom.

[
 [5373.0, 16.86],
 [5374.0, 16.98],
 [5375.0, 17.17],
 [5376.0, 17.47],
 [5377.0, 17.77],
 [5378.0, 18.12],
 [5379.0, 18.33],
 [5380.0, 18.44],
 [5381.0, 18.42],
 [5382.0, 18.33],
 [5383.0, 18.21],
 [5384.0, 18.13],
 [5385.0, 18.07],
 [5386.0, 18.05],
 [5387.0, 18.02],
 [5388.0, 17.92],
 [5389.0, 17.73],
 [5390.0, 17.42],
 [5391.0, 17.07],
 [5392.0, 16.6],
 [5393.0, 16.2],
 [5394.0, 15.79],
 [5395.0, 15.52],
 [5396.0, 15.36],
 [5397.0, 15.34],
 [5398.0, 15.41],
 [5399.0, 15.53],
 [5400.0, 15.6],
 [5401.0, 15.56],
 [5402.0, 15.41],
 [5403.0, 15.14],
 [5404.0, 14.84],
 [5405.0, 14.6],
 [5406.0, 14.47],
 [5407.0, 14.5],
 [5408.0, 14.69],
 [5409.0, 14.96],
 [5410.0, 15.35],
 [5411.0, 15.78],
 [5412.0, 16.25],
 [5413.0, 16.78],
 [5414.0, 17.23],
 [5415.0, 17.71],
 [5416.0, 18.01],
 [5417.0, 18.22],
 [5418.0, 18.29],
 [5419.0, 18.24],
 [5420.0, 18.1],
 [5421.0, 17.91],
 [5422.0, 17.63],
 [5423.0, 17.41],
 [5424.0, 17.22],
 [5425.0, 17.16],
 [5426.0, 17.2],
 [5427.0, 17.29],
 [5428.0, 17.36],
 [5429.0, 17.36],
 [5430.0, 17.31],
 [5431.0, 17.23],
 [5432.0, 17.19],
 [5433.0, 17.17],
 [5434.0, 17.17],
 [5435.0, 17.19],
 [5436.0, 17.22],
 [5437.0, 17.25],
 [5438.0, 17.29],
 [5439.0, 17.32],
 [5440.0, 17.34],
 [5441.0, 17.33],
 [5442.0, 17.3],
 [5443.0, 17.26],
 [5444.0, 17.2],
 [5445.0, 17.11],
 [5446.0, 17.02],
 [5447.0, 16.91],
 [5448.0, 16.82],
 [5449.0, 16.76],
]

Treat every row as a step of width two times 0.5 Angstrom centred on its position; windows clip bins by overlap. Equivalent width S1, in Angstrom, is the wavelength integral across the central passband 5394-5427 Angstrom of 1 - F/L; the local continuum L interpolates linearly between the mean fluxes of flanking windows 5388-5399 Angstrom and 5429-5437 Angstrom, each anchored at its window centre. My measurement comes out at 0.8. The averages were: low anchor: 16.3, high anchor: 17.2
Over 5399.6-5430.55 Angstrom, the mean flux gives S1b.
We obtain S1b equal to 16.6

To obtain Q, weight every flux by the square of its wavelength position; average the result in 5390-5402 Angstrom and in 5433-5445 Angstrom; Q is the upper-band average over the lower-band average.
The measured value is 1.10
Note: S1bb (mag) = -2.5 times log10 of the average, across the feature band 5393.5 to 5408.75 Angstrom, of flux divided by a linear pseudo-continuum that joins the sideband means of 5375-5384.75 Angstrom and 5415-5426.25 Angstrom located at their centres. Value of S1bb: 0.18 mag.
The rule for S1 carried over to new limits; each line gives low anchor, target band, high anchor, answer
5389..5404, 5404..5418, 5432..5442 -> 0.3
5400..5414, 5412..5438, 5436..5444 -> -1.7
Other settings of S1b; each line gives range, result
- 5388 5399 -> 16.3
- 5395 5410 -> 15.1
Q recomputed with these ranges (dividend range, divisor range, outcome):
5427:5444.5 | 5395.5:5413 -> 1.14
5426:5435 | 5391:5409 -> 1.14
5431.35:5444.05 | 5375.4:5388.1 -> 0.97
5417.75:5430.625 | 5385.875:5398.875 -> 1.07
